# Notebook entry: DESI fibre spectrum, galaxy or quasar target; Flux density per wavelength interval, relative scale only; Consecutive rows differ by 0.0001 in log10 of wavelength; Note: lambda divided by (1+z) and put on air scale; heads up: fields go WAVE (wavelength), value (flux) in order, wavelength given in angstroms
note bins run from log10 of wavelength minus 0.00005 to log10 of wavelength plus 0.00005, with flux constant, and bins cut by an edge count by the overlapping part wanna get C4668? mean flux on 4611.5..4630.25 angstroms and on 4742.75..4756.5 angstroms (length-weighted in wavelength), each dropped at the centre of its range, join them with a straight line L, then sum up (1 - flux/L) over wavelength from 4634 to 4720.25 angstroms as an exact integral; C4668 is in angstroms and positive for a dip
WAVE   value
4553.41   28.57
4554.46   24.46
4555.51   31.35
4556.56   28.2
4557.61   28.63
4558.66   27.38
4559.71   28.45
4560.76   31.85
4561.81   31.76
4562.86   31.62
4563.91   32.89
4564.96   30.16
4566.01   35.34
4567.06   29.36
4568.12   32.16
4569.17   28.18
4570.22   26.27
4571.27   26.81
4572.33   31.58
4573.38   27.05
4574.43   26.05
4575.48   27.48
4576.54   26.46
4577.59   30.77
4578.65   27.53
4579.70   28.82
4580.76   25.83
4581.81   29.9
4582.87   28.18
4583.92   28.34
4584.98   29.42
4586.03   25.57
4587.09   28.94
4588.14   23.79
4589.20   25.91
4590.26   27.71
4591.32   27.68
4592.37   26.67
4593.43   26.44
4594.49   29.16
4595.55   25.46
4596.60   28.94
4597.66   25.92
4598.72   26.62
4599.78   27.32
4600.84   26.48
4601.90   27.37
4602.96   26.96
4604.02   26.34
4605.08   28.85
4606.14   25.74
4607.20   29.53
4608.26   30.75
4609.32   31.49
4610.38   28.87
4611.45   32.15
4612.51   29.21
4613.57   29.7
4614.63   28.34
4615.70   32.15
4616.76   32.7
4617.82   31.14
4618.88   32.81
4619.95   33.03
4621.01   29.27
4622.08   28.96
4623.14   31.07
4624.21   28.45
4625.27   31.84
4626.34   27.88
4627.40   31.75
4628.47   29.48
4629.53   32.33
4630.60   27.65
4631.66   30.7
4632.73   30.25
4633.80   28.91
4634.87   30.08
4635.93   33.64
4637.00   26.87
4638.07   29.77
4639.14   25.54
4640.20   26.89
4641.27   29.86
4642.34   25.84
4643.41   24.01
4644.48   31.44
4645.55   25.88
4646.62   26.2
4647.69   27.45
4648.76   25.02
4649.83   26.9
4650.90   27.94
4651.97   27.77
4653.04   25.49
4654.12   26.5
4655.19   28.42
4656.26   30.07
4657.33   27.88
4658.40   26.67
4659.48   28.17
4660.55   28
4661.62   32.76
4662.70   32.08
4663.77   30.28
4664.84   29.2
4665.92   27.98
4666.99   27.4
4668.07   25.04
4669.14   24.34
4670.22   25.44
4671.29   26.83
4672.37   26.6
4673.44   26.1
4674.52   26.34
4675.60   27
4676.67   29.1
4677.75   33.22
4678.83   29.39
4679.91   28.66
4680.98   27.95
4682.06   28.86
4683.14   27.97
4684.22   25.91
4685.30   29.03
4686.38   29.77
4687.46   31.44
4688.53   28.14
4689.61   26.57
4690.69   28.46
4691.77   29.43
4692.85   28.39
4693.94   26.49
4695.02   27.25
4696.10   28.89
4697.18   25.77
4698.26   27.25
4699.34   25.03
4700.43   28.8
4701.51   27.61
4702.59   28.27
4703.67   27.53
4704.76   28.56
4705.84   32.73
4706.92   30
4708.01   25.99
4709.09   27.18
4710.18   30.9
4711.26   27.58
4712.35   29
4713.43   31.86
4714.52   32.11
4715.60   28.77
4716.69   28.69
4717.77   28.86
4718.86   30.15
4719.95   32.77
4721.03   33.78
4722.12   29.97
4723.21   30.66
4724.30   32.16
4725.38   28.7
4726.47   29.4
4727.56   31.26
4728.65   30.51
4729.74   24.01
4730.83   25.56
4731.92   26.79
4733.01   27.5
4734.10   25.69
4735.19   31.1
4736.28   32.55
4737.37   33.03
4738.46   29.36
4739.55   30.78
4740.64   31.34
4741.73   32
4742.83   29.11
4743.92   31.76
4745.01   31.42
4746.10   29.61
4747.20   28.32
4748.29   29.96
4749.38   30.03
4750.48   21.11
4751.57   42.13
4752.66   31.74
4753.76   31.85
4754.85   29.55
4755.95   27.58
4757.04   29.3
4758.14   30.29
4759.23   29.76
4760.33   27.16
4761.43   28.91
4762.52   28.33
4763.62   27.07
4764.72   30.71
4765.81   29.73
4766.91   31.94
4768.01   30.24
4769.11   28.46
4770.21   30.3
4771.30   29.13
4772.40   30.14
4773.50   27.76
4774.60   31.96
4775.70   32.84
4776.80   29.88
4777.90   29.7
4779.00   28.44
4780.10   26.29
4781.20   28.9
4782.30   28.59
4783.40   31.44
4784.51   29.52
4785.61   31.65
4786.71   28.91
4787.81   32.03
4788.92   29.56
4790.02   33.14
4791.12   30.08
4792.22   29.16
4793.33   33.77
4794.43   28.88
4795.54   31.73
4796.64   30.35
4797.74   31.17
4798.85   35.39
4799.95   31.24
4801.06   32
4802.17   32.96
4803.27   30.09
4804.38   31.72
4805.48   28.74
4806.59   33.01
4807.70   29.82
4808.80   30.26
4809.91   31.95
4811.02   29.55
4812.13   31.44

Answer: 6.4 angstroms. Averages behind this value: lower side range 30.6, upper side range 30.4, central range 28.2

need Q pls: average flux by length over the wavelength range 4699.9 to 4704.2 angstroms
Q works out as 28.1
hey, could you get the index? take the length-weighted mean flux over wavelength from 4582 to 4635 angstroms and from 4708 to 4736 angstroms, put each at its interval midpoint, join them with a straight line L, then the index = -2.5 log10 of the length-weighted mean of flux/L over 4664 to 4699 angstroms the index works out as 0.05 mag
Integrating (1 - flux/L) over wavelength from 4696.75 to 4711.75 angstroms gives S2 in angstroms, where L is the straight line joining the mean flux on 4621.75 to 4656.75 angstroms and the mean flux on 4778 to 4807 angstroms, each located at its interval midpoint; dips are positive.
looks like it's 0.7 angstroms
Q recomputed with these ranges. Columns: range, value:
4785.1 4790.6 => 31.1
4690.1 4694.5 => 28.1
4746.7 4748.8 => 29.2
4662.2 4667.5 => 29.4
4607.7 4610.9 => 30.4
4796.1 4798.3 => 30.8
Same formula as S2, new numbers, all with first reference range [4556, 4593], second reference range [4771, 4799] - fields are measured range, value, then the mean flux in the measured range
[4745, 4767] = 0.3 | 29.8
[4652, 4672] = 1.0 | 27.9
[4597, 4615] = 0.3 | 28.3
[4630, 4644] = 0.3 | 28.5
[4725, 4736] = 0.6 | 28.1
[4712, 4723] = -0.3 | 30.6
